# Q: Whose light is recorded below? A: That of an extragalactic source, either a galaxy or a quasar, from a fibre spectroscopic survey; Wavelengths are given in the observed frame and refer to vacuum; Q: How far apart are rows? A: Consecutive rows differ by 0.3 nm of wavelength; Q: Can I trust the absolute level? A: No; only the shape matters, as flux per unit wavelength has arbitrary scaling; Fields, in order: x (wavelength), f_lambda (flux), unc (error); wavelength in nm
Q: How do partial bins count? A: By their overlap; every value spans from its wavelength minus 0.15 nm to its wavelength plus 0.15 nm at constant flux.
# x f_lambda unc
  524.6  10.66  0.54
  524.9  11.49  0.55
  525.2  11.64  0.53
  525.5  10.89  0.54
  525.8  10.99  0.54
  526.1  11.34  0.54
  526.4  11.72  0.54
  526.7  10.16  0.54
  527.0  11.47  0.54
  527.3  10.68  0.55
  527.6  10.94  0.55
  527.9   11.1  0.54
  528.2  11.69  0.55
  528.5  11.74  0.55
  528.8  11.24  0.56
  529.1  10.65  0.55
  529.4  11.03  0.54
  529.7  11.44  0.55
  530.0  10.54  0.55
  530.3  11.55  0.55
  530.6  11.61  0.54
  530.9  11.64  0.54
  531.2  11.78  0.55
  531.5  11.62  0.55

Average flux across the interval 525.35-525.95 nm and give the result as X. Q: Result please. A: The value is 10.9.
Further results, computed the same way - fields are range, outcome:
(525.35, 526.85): 11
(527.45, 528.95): 11.3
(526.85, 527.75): 11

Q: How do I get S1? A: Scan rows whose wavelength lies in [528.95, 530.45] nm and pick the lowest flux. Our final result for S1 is 10.54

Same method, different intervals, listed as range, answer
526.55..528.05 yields 10.16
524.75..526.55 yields 10.89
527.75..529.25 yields 10.65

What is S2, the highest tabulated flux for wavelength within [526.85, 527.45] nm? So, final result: 11.47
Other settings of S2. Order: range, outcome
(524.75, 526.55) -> 11.72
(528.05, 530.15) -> 11.74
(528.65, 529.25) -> 11.24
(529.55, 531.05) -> 11.64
